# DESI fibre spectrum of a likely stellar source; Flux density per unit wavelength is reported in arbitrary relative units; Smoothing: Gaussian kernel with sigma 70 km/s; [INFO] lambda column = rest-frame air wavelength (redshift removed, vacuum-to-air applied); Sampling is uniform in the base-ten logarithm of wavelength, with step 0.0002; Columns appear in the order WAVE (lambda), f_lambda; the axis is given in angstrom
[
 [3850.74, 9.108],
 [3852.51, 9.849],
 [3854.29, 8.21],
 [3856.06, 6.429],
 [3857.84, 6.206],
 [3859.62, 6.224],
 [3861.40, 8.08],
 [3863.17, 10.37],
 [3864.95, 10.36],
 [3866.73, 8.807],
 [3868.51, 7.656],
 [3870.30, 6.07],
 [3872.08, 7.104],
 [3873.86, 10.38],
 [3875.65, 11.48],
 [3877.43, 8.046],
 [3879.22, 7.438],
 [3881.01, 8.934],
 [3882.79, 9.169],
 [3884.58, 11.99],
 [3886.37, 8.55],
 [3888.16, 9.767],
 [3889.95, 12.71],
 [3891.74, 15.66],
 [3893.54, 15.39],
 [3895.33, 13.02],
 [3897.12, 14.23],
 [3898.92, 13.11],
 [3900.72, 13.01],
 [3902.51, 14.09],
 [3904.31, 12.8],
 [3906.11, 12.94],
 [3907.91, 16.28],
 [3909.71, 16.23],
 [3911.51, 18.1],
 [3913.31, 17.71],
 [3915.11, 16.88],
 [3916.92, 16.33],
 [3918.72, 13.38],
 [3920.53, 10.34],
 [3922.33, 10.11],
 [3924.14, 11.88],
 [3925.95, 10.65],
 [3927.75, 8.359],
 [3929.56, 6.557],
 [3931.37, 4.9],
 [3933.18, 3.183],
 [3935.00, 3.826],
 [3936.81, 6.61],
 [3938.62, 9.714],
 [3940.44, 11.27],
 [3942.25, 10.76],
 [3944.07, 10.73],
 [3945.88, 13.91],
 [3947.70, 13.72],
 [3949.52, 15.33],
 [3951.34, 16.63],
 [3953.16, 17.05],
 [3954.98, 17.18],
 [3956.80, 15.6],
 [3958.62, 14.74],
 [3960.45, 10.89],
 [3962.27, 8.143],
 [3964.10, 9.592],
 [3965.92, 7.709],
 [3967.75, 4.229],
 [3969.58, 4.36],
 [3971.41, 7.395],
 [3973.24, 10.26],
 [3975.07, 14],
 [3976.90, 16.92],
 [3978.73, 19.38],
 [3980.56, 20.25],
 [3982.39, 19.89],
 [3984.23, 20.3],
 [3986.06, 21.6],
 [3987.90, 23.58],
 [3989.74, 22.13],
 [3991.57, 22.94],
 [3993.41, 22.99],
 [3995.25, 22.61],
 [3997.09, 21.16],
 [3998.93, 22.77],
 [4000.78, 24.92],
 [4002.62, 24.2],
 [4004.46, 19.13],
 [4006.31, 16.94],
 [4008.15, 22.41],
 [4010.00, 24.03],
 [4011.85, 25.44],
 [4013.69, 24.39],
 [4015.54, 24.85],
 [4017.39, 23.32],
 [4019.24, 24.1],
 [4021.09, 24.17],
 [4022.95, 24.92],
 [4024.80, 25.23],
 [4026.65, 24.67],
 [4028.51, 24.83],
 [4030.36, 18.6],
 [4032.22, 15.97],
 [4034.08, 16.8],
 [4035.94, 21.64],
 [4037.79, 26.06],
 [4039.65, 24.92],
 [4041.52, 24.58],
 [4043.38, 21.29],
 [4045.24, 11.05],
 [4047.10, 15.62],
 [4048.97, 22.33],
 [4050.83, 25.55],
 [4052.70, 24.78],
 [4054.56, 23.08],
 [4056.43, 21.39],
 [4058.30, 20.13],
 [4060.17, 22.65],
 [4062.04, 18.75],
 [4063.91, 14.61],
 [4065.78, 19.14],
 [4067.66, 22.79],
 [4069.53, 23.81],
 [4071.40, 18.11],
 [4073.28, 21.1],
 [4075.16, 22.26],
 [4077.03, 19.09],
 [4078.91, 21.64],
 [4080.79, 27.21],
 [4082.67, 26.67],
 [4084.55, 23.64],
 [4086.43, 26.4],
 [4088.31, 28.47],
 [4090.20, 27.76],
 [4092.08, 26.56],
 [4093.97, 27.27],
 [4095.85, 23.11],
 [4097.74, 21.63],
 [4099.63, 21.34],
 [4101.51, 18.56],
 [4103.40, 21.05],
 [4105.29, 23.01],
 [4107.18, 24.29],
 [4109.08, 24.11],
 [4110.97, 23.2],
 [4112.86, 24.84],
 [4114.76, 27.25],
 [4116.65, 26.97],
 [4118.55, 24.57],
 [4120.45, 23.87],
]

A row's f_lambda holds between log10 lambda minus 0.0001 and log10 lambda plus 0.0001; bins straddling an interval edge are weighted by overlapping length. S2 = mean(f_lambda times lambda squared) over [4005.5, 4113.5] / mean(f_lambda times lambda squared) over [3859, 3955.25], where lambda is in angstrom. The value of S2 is 2.1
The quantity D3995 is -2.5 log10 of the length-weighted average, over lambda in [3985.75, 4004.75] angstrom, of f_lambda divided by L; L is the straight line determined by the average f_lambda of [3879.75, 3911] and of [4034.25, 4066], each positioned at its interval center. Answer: -0.25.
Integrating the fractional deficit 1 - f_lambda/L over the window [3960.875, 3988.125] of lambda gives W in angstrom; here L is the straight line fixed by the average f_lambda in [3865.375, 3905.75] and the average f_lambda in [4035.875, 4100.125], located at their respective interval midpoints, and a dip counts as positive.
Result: 5.2 angstrom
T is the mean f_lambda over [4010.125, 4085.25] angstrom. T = 22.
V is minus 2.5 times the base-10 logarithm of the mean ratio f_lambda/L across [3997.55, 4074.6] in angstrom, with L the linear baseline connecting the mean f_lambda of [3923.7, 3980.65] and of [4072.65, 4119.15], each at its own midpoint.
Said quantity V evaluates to -0.19 mag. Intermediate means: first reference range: 11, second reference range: 24.1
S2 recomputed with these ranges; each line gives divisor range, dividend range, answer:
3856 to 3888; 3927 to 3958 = 1.32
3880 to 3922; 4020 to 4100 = 1.80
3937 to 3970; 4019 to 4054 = 1.95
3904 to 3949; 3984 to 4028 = 2.09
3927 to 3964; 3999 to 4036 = 2.13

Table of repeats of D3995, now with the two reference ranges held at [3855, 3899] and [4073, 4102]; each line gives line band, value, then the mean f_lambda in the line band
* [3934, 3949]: 0.37 mag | 10.2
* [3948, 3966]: 0.12 mag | 13.6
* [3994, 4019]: -0.22 mag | 22.8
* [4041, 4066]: 0.07 mag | 20.3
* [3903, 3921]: -0.24 mag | 15.2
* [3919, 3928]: 0.22 mag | 10.6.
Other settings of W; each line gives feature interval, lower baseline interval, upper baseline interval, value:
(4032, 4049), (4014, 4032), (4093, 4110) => 2.4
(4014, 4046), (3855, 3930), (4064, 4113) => -4.4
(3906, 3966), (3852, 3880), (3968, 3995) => 6.8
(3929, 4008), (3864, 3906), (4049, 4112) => 7.5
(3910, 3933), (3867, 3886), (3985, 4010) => 2.7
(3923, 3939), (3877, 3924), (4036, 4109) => 8.0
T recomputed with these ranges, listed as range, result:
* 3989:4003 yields 22.9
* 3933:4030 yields 17.3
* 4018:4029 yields 24.6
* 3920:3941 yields 8.02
